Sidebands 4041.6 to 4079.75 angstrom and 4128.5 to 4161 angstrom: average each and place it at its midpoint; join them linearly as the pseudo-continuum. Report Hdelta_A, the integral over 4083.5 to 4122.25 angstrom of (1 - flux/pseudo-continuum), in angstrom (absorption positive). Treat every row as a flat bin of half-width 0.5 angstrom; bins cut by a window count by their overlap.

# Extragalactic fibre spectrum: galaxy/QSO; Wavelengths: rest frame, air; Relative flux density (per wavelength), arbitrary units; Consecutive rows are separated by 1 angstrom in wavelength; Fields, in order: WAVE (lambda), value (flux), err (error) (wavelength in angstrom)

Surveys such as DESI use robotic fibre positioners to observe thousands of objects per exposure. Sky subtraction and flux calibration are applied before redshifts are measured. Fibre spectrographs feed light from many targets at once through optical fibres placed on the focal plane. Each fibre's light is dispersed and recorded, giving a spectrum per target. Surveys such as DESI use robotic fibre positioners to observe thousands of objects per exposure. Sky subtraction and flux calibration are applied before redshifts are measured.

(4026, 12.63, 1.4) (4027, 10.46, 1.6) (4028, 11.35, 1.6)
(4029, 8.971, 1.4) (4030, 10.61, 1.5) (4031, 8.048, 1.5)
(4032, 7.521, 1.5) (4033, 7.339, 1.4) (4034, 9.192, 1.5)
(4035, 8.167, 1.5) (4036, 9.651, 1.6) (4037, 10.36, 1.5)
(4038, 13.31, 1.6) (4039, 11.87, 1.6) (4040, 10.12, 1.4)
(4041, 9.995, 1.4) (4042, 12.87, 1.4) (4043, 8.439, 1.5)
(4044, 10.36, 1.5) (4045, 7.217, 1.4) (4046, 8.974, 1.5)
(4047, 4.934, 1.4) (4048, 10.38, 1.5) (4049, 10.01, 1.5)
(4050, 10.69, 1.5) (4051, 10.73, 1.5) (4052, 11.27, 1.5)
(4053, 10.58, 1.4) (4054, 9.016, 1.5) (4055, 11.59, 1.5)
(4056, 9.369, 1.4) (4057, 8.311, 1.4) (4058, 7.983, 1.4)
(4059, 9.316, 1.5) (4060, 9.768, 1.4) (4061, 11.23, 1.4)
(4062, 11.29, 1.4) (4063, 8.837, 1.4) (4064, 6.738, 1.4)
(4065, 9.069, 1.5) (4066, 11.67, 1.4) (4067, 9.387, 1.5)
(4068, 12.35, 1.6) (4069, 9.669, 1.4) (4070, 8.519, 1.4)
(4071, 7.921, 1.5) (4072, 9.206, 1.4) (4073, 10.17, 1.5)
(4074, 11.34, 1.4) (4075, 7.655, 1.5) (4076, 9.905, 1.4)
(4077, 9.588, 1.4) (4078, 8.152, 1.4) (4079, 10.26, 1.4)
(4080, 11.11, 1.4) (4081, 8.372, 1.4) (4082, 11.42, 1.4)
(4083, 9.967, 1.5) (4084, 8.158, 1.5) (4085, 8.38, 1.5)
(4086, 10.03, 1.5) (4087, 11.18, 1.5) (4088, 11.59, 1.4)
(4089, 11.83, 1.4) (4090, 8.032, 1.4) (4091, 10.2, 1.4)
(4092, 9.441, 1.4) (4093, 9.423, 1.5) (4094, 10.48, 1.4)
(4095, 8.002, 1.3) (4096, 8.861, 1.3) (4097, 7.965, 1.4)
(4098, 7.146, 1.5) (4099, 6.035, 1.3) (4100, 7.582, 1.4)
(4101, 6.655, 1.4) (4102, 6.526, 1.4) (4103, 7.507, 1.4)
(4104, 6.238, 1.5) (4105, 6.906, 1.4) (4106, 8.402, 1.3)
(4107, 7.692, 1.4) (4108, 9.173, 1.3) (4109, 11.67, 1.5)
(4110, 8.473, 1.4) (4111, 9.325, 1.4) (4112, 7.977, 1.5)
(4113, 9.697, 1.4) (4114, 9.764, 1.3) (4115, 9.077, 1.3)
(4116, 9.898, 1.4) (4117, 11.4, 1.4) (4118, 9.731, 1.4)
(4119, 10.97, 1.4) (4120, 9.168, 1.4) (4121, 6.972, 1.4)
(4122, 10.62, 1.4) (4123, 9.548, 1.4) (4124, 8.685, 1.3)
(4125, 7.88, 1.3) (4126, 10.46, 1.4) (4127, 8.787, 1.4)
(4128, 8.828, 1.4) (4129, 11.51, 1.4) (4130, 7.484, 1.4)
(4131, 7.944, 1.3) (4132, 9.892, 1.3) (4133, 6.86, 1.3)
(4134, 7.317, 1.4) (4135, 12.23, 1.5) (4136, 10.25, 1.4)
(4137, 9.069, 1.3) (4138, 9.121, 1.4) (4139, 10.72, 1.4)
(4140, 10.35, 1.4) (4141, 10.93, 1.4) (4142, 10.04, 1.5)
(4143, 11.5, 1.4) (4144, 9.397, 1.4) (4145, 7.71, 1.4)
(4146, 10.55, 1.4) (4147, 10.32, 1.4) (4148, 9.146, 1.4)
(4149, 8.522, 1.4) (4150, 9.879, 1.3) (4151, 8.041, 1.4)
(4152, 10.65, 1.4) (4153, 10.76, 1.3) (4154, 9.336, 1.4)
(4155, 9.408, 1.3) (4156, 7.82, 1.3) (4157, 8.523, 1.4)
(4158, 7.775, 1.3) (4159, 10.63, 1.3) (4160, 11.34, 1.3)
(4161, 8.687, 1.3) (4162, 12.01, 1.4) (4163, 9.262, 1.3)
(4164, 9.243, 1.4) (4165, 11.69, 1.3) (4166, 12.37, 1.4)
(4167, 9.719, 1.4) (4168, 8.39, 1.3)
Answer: 2.61 angstrom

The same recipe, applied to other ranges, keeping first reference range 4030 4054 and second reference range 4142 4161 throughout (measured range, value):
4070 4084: 0.12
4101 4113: 1.75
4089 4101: 1.32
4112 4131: 0.32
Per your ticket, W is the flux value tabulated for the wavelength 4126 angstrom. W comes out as 10.46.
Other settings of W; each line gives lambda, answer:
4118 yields 9.731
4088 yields 11.59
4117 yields 11.4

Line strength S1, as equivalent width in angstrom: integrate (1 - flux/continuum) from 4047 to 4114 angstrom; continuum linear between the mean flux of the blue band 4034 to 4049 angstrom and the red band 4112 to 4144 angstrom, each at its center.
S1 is 2.7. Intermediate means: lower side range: 9.75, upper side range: 9.54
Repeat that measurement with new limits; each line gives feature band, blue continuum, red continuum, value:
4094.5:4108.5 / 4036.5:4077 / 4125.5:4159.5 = 3.13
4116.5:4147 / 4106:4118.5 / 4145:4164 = -0.18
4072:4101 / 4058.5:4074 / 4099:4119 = -0.34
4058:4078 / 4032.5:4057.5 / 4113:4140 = 0.21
